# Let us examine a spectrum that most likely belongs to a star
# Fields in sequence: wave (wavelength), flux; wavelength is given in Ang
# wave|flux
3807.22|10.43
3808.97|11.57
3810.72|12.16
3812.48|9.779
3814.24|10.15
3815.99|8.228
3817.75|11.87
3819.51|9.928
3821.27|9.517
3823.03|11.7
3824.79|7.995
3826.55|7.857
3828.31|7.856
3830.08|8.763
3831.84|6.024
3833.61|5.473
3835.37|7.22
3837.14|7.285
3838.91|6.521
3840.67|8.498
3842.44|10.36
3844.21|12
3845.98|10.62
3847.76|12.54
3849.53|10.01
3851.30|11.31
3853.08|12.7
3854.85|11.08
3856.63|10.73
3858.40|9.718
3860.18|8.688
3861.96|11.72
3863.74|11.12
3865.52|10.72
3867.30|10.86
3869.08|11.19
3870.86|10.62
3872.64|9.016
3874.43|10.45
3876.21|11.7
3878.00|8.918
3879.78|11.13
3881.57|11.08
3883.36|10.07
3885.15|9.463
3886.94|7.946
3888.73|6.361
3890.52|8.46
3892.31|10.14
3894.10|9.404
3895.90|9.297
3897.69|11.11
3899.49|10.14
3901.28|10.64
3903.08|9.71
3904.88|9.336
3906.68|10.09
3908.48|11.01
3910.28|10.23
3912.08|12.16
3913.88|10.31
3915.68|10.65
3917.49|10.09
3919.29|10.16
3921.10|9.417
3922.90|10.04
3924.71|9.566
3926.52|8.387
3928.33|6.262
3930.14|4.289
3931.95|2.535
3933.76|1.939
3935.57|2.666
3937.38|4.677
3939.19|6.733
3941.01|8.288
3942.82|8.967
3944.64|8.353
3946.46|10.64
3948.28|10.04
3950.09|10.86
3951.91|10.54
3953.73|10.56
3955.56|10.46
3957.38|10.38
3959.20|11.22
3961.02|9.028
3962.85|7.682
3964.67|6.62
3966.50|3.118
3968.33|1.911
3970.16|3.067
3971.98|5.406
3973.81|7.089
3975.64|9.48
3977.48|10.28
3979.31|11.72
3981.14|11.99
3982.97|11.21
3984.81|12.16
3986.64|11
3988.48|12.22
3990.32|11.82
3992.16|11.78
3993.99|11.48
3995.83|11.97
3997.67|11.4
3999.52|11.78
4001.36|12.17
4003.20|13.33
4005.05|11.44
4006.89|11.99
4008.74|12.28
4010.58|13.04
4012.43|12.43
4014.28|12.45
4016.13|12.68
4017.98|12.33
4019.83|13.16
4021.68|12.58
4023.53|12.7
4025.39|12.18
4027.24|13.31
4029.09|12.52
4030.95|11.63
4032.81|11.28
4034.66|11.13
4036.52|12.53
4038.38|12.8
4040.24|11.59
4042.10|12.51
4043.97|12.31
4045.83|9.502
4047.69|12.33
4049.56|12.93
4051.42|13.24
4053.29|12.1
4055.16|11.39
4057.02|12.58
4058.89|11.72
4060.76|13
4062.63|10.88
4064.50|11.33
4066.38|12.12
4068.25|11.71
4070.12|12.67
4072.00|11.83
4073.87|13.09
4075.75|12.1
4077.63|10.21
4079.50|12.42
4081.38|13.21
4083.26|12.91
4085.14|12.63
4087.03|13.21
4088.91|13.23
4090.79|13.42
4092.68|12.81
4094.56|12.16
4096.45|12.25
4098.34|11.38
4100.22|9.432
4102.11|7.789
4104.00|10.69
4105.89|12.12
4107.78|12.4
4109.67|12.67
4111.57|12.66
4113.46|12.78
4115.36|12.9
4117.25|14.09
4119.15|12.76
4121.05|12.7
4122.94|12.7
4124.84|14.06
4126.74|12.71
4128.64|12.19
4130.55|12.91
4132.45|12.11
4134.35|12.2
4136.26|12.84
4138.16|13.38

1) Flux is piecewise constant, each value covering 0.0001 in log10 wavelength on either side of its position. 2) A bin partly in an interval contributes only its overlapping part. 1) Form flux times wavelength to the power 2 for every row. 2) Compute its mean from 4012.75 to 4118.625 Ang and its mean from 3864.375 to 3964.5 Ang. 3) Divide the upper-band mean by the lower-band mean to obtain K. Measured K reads 1.43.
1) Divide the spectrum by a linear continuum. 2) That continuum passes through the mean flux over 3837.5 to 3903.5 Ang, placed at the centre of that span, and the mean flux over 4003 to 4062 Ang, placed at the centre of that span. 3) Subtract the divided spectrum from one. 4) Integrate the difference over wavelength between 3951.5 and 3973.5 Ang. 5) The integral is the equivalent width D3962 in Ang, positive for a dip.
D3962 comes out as 7.6 Ang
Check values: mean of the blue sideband 10.1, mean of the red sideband 12.3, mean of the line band 7.41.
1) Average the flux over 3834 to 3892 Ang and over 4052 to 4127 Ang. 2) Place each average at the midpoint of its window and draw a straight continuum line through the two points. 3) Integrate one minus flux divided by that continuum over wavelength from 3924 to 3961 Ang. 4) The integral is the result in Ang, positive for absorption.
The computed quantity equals 9.9 Ang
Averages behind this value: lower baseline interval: 9.97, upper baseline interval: 12.2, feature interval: 7.89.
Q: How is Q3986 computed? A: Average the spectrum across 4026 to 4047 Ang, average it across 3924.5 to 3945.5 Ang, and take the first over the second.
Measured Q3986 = 2.01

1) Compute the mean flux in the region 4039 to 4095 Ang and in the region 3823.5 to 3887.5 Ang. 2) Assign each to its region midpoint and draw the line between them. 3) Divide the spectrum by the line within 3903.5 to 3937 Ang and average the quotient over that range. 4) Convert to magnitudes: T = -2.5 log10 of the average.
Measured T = 0.259 mag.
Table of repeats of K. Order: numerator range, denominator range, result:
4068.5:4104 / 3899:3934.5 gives 1.48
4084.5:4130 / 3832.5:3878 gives 1.39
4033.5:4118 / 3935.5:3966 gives 1.47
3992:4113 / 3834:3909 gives 1.33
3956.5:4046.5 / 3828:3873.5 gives 1.21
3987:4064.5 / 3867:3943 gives 1.45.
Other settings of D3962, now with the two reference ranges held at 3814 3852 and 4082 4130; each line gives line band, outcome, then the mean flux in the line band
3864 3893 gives -0.7 Ang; 9.91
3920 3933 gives 3.9 Ang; 7.19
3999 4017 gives -1.9 Ang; 12.4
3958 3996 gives 6.1 Ang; 9.12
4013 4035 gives -1.9 Ang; 12.4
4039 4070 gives -0.6 Ang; 12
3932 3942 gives 5.5 Ang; 4.7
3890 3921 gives -0.5 Ang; 10.2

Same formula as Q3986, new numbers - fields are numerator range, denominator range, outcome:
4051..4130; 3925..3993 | 1.48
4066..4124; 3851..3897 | 1.21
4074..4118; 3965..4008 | 1.22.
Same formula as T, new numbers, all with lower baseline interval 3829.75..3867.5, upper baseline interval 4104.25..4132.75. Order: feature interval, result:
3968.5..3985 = 0.272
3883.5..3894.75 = 0.169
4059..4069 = 0.031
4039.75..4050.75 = 0.002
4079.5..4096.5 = -0.040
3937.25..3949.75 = 0.248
